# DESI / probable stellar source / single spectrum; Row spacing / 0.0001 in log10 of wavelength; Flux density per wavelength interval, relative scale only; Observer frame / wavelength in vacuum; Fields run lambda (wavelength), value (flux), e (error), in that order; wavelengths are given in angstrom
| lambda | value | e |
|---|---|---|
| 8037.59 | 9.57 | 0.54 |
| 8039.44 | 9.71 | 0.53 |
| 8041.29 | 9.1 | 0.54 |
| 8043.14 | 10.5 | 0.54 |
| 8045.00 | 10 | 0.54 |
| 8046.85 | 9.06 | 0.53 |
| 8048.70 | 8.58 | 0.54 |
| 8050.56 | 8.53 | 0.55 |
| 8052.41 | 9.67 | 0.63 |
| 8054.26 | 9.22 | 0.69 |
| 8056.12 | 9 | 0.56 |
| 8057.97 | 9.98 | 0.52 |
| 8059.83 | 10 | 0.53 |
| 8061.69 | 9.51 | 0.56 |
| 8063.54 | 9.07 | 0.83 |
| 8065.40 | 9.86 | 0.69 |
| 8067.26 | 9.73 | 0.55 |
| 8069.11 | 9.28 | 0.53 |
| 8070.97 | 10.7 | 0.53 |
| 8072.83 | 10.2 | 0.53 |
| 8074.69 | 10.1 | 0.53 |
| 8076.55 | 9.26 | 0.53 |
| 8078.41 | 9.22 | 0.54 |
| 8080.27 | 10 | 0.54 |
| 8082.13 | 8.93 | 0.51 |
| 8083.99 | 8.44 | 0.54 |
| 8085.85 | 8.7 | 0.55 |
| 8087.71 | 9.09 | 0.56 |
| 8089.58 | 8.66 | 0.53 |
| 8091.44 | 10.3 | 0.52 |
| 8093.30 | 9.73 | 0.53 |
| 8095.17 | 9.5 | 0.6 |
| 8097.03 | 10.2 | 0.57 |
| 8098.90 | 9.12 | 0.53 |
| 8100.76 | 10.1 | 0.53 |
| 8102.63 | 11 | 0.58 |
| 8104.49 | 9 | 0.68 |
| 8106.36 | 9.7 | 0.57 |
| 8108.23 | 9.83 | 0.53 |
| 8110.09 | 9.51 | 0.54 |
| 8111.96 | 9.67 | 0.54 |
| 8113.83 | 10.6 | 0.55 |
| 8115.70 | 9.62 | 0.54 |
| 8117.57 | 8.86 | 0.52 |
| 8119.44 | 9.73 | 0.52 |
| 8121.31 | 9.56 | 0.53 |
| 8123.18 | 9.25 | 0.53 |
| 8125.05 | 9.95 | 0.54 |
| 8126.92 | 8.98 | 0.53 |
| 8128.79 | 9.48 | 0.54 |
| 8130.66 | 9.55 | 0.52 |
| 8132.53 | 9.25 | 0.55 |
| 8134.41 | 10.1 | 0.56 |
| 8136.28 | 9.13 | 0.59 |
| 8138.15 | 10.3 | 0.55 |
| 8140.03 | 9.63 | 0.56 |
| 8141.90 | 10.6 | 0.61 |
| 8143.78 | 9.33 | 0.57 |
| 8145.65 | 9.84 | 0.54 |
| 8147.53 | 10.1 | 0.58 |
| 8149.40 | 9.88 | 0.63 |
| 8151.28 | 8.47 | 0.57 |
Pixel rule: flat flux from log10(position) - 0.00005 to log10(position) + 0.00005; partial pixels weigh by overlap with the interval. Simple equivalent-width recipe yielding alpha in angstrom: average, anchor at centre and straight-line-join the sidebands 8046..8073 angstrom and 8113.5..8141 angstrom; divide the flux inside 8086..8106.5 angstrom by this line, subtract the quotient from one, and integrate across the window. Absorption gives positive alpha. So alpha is -0.2 angstrom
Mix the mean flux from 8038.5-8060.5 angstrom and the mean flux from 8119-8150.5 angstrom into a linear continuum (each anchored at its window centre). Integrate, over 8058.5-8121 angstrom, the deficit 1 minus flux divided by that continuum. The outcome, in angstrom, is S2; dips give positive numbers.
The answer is -0.4 angstrom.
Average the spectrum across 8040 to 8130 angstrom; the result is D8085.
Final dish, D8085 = 9.54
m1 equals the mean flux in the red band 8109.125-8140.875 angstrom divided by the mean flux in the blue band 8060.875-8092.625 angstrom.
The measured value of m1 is 1.01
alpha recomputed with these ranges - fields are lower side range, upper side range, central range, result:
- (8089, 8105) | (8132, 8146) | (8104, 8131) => 0.6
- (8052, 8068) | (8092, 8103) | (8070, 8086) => 0.3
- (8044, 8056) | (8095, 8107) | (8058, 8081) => -0.8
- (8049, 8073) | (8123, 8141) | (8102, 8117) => -0.4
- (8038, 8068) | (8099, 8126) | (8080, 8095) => 0.6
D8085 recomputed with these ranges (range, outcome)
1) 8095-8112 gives 9.78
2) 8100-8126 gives 9.74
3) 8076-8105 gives 9.46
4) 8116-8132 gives 9.43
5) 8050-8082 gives 9.6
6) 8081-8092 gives 9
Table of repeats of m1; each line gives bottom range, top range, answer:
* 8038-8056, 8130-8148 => 1.04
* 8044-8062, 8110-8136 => 1.02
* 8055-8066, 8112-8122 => 1.01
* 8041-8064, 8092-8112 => 1.04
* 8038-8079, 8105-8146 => 1.01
